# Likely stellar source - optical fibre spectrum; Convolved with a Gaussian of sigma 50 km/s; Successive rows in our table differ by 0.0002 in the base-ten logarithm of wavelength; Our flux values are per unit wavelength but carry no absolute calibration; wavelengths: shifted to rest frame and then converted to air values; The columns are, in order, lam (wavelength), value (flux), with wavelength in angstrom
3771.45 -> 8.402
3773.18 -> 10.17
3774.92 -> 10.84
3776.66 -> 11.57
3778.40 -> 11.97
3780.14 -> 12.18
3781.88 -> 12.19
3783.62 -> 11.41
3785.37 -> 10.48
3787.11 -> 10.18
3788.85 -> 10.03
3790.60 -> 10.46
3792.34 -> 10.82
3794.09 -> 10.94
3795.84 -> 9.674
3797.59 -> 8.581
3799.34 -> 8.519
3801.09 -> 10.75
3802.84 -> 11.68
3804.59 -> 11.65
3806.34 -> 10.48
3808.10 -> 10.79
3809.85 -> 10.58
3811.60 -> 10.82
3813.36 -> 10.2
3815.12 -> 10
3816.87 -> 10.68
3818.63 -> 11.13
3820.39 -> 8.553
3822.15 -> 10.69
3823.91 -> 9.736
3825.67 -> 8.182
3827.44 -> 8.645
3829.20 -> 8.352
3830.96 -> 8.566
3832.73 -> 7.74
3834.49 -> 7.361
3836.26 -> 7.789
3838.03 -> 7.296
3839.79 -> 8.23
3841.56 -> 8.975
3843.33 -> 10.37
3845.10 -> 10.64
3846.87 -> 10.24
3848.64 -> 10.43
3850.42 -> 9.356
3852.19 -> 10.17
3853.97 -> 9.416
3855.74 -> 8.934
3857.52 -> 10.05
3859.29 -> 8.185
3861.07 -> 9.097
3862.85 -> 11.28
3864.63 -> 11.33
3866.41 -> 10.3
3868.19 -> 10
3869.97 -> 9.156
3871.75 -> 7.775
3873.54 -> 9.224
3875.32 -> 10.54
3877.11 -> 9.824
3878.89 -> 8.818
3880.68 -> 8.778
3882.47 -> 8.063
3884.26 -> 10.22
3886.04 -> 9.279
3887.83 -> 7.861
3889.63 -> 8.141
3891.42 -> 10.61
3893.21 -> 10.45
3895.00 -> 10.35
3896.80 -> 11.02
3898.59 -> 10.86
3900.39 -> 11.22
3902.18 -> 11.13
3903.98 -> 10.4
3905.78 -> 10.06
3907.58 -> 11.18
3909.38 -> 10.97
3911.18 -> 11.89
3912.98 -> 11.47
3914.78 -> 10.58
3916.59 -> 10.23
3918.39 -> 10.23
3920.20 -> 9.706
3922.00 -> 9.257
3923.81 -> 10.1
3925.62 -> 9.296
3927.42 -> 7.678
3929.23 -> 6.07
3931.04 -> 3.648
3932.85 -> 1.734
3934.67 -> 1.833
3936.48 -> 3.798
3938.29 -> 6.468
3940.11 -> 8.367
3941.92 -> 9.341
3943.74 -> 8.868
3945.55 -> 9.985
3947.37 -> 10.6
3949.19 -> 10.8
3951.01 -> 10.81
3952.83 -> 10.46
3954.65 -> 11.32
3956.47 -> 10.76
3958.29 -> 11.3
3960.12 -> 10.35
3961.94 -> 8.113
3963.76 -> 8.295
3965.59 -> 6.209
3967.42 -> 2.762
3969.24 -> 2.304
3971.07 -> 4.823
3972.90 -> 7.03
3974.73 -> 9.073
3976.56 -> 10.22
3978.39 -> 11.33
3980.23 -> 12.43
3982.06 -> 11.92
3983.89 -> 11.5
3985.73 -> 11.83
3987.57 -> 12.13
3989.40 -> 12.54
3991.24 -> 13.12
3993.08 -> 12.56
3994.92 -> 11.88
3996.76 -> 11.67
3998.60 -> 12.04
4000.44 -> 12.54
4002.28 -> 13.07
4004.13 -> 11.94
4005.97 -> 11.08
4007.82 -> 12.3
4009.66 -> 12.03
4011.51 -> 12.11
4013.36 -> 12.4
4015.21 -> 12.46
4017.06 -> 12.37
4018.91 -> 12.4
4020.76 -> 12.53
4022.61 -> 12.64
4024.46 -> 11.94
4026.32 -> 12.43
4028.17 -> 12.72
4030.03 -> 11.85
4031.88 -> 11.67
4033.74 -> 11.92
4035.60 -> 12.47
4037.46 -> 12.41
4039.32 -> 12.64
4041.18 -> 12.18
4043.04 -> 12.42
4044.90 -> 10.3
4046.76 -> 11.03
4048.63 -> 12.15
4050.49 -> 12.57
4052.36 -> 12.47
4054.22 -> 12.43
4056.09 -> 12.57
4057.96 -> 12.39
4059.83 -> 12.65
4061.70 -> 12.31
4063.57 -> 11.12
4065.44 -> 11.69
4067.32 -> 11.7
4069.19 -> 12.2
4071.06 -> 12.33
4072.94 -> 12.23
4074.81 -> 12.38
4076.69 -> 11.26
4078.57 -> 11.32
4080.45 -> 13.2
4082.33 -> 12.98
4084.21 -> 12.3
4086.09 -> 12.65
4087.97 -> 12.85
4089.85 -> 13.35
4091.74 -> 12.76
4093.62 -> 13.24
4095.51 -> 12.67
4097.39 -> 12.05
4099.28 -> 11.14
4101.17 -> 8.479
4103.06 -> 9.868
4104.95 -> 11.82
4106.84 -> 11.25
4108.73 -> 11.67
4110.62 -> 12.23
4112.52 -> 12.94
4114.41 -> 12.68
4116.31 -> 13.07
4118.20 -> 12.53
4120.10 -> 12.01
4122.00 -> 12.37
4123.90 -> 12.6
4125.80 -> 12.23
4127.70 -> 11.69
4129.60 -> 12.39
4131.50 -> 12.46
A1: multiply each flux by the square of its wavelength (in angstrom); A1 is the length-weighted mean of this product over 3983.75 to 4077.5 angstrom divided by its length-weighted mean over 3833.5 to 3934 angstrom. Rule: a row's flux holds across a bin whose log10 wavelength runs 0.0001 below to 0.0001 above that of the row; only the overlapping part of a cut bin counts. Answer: 1.4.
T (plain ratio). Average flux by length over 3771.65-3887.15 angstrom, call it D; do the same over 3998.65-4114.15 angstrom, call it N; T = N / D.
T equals 1.2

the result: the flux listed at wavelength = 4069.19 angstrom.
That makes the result 12.2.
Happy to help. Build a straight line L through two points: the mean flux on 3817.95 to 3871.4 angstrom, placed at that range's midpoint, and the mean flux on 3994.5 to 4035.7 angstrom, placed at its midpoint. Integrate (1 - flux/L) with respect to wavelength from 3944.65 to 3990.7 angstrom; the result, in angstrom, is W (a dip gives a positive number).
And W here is 7.3 angstrom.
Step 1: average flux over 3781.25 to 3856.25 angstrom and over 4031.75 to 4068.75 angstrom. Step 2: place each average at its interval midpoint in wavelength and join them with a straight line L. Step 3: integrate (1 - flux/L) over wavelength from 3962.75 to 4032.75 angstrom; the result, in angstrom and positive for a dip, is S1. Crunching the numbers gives 3.8 angstrom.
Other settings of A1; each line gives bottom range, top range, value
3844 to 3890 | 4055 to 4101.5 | 1.43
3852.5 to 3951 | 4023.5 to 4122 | 1.43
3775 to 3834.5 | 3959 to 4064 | 1.23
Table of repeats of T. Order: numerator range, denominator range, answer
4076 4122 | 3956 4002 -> 1.21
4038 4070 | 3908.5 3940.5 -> 1.52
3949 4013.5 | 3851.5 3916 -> 1.05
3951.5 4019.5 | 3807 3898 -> 1.12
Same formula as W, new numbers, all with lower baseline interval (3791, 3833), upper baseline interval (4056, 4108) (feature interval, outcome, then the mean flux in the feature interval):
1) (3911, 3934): 5.00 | 8.43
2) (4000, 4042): -2.60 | 12.3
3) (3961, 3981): 6.61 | 7.48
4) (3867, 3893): 3.11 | 9.21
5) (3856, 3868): 0.40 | 9.98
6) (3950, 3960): 0.14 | 10.9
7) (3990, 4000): -0.82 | 12.3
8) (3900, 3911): -0.22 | 10.9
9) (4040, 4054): -0.20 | 11.9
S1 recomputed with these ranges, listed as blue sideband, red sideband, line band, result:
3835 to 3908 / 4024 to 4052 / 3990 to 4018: -1.64 angstrom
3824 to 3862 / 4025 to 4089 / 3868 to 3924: -1.20 angstrom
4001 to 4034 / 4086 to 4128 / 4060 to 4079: 0.38 angstrom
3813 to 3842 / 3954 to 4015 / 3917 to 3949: 7.64 angstrom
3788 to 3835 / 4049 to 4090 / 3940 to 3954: 1.41 angstrom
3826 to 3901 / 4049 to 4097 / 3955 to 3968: 2.71 angstrom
